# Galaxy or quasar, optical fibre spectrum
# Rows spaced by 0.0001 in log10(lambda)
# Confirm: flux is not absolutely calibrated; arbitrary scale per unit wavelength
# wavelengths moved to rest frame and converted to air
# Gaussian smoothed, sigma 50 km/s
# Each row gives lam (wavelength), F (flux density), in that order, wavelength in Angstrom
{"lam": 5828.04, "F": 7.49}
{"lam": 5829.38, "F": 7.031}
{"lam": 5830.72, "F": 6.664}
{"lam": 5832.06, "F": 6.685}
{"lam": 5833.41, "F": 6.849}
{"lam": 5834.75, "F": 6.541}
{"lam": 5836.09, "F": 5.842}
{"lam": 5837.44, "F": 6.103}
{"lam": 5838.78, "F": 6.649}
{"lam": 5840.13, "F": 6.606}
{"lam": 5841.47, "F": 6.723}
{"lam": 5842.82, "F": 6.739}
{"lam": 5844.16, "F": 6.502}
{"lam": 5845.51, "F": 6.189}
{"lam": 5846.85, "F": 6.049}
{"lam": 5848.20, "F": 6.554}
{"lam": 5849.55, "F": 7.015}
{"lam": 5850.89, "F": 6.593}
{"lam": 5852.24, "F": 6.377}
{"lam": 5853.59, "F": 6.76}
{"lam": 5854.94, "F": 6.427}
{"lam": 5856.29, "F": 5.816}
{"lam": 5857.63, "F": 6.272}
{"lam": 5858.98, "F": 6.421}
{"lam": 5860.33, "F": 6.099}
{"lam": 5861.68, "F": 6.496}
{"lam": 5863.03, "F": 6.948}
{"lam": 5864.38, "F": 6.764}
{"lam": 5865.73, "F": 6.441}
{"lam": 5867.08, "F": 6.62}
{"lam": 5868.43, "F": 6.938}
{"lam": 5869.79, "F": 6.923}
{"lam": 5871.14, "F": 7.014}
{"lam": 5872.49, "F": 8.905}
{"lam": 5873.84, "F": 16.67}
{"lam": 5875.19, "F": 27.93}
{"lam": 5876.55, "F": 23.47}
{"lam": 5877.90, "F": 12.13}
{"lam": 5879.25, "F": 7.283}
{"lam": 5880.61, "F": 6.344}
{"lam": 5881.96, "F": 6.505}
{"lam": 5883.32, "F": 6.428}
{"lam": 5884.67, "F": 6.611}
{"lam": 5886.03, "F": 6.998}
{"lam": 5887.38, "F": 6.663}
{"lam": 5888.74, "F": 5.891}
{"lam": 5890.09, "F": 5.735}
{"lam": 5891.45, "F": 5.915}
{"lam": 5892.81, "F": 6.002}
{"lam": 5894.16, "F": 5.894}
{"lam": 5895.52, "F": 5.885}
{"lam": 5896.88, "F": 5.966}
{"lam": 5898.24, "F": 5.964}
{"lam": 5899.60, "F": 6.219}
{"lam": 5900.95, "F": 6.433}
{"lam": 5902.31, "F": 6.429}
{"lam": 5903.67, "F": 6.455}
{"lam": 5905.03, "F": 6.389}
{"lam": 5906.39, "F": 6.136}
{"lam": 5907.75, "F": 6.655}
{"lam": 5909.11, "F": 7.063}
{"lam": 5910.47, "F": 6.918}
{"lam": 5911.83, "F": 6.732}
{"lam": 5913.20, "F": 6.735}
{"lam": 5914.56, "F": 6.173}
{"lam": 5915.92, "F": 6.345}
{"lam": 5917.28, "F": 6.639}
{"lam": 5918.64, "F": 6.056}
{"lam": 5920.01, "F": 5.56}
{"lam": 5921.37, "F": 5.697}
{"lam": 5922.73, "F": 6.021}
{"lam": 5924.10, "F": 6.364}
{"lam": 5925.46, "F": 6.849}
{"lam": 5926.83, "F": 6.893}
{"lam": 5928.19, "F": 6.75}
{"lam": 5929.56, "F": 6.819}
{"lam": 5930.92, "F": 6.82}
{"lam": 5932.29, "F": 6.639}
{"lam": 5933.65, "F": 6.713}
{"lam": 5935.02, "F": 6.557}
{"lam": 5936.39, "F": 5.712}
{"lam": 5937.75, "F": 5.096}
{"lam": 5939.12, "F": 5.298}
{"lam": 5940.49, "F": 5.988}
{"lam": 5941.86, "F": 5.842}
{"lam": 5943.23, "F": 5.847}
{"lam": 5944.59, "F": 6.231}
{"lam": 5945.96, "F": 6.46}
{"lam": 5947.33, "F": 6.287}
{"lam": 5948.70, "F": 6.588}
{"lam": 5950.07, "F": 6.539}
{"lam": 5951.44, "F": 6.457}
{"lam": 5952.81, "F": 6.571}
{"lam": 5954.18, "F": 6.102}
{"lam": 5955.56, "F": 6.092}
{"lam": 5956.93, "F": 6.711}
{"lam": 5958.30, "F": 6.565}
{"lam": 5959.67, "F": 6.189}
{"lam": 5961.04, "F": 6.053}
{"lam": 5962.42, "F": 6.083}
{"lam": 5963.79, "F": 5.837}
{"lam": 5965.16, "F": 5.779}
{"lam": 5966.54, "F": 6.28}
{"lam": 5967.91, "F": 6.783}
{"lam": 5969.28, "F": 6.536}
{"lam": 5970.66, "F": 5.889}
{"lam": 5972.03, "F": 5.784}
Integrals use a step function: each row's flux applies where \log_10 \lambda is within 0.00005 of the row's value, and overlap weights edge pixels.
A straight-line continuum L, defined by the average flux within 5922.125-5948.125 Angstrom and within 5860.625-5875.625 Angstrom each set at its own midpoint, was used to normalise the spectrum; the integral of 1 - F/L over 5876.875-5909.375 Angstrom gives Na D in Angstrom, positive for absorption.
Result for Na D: 5.9 Angstrom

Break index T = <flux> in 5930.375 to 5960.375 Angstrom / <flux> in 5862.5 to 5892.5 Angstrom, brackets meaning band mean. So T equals 0.68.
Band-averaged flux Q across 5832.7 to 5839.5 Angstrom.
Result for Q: 6.39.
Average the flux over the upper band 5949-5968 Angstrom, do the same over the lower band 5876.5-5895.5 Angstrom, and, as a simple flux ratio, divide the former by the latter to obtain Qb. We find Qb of 0.85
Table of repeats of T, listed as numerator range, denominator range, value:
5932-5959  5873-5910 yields 0.74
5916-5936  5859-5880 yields 0.63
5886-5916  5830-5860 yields 0.98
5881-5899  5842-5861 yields 0.96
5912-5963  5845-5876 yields 0.78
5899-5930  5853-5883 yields 0.71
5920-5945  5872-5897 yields 0.66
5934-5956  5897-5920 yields 0.95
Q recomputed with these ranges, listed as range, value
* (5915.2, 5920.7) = 6.15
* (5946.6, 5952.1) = 6.47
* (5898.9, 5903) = 6.37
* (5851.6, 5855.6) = 6.52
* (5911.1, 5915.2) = 6.55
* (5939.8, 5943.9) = 5.88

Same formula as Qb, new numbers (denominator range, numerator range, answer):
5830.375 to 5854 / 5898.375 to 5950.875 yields 0.97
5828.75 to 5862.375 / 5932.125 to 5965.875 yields 0.95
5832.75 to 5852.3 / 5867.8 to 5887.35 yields 1.63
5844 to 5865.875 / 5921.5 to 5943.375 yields 0.97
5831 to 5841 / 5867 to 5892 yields 1.48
